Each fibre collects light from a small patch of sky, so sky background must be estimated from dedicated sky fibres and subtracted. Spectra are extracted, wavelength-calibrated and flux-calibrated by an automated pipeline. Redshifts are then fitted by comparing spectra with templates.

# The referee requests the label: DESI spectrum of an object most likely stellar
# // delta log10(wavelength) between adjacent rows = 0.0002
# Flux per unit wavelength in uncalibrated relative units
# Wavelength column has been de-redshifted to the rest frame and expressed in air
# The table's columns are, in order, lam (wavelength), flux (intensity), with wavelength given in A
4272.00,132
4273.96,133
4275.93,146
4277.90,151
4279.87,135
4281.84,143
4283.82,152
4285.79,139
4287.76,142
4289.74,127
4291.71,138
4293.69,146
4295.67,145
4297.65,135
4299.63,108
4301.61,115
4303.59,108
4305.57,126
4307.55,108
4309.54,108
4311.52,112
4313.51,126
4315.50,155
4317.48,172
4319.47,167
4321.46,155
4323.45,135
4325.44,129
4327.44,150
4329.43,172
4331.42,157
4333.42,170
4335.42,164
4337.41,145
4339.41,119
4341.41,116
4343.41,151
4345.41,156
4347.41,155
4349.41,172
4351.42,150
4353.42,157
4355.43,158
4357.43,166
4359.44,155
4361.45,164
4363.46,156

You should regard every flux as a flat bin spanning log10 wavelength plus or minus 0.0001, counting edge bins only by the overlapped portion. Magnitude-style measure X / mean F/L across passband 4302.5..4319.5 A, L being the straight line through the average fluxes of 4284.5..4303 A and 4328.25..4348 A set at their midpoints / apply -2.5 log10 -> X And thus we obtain 0.08 mag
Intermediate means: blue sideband 133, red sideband 150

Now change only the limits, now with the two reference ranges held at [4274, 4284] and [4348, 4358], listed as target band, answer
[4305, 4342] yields 0.09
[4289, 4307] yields 0.16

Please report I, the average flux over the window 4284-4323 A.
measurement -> 134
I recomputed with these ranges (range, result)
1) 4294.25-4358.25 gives 143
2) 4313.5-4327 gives 150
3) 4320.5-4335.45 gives 153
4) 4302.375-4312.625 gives 113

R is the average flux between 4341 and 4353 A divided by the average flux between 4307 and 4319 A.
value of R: 1.15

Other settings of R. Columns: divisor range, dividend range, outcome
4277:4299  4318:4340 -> 1.08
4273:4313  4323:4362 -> 1.16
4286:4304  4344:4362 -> 1.22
